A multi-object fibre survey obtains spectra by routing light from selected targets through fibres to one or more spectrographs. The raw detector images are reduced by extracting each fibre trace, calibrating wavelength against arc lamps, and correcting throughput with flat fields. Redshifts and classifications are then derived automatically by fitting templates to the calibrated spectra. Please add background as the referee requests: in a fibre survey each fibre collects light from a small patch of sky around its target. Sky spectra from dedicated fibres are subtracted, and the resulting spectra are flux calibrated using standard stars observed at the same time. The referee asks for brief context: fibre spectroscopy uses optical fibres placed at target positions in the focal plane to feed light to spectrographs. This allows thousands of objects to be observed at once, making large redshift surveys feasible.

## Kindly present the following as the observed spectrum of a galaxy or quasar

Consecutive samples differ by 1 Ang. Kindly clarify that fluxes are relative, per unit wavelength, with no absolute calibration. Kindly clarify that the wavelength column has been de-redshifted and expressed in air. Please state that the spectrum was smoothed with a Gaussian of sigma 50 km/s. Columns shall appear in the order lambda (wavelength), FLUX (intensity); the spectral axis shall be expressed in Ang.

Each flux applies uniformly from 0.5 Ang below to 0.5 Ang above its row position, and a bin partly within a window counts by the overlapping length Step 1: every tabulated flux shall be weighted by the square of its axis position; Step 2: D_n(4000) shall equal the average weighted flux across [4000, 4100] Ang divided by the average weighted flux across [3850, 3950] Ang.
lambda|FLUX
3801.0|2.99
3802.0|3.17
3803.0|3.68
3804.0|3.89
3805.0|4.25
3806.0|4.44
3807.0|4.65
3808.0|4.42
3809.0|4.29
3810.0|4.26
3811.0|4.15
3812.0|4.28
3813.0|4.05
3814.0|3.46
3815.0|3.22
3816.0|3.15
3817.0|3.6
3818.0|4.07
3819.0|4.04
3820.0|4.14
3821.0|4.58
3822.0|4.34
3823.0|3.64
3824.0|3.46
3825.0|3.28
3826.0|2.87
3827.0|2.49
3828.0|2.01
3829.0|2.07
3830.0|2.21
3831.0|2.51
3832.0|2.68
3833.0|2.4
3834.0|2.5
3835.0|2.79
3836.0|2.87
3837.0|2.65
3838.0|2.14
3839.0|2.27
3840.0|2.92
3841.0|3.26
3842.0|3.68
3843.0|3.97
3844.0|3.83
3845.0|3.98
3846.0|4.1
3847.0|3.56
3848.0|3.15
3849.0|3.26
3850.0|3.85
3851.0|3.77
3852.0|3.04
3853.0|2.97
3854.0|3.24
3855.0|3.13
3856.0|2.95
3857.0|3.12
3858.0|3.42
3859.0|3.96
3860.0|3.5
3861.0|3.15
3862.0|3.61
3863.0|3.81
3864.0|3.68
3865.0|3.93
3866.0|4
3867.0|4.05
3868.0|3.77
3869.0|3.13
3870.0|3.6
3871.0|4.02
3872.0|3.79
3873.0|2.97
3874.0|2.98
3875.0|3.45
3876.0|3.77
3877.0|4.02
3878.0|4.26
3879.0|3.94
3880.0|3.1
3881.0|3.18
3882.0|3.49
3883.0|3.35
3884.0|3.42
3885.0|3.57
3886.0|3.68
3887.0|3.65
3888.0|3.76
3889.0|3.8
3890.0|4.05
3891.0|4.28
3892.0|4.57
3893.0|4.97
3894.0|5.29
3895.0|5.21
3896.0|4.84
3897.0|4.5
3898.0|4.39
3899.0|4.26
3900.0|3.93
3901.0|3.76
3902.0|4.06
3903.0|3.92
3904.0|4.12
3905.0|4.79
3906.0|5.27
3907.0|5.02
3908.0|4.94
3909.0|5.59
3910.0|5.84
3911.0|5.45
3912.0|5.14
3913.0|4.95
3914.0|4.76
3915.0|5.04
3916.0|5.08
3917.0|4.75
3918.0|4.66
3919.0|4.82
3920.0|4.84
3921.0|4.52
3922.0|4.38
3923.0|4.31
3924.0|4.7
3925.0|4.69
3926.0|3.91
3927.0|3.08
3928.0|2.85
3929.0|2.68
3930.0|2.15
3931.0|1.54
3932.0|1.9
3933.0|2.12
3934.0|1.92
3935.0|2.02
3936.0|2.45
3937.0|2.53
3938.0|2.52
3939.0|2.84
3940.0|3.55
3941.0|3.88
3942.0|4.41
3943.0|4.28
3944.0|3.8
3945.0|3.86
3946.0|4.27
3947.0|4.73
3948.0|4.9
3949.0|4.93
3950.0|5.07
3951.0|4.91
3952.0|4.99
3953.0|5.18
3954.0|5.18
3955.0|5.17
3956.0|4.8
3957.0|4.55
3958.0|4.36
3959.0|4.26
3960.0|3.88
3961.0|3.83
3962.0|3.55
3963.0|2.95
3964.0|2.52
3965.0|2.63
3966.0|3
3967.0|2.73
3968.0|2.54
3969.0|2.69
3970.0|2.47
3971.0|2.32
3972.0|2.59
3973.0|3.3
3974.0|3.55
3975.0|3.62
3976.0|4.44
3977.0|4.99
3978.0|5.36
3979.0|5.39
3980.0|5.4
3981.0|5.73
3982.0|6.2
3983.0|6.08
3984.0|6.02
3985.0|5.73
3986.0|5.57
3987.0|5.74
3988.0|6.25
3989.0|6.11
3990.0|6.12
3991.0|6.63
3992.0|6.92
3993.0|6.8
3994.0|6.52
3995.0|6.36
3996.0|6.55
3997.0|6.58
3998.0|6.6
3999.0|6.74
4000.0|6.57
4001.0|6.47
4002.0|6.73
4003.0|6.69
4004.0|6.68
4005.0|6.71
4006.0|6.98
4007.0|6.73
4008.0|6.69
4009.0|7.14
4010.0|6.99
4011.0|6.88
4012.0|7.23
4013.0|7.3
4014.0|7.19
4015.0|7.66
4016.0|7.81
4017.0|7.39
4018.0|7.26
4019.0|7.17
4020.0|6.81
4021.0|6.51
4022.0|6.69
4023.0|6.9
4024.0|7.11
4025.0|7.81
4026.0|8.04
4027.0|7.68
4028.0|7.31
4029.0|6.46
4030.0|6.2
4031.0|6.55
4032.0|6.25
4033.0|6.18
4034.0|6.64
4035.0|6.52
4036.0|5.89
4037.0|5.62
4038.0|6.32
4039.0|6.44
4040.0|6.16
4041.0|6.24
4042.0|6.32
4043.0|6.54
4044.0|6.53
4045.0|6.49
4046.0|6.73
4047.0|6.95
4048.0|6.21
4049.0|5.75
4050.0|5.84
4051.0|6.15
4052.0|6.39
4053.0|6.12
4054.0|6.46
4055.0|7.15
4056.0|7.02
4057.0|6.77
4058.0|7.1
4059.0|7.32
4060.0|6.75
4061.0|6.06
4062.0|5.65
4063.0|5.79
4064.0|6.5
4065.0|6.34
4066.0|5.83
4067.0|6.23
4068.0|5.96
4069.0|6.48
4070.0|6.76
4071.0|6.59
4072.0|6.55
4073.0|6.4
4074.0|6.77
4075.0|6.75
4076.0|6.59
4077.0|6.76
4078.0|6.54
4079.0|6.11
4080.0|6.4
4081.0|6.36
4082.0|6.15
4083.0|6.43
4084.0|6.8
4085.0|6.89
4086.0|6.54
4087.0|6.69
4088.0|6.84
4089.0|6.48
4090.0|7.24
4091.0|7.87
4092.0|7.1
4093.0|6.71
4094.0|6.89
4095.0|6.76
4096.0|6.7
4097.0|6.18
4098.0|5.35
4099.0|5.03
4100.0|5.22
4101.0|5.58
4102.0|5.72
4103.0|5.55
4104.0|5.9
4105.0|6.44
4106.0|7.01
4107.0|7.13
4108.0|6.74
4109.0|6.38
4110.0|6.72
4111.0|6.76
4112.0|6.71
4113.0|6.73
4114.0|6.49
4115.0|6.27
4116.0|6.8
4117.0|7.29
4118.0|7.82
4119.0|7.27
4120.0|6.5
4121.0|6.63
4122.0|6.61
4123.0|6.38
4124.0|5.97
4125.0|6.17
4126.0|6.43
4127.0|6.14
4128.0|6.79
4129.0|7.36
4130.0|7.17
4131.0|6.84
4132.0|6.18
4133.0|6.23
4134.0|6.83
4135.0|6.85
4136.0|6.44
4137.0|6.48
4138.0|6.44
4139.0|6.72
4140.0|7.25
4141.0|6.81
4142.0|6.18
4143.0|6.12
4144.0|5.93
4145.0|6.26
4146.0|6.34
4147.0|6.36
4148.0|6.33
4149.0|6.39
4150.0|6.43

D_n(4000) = 1.8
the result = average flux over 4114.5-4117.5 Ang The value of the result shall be 6.79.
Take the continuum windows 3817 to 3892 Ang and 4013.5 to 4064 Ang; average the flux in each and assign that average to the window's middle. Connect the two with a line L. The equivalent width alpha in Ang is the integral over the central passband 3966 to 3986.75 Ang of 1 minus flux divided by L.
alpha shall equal 4.7 Ang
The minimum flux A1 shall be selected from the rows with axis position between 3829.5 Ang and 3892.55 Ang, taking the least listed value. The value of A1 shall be 2.14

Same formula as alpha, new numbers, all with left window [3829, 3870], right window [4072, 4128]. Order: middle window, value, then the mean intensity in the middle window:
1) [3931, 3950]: 4.6 Ang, 3.38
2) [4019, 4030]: -3.1 Ang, 7.09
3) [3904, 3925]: -4.2 Ang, 4.92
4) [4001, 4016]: -4.6 Ang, 6.98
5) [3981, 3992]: -2.2 Ang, 6.07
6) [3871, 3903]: -1.6 Ang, 3.95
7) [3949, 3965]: 1.2 Ang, 4.31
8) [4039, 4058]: -1.9 Ang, 6.45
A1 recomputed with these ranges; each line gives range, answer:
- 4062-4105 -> 5.03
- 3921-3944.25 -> 1.54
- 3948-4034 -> 2.32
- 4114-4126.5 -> 5.97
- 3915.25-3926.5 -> 3.91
